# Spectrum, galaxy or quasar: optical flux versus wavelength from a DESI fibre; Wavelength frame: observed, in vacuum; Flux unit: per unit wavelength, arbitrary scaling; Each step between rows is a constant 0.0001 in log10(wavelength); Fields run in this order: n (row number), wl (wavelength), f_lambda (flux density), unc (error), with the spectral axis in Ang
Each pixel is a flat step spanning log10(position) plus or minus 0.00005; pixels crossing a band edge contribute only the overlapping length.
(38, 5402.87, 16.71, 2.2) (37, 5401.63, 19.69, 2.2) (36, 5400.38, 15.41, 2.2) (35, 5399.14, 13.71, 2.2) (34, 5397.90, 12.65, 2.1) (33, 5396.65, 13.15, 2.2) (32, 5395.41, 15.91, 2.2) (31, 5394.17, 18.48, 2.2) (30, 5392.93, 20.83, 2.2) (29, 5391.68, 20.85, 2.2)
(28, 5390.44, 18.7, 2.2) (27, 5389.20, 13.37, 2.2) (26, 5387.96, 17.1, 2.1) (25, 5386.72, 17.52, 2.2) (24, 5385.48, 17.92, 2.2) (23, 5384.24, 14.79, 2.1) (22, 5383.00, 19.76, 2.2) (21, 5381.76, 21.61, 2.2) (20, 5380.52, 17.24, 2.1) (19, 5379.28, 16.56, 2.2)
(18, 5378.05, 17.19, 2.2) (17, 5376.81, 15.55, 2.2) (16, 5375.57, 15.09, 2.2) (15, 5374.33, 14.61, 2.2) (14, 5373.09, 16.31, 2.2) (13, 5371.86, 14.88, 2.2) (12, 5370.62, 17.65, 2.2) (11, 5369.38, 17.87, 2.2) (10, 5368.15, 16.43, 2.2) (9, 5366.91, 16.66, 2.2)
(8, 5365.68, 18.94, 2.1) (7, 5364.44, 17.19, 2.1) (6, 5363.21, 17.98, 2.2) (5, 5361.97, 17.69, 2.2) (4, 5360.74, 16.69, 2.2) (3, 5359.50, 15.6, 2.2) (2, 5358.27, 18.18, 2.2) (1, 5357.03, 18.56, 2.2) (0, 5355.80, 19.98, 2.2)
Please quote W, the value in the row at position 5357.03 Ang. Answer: 18.56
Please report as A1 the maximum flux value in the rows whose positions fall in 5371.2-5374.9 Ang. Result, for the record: 16.31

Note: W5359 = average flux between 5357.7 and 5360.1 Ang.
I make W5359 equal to 16.9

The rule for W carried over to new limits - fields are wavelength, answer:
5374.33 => 14.61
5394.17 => 18.48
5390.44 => 18.7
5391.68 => 20.85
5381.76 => 21.61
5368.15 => 16.43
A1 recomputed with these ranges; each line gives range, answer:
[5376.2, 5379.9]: 17.19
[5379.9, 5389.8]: 21.61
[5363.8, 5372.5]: 18.94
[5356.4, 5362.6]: 18.56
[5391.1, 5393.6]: 20.85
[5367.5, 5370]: 17.87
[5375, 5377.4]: 15.55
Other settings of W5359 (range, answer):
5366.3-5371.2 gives 17.1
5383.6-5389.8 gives 16.2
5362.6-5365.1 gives 17.6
